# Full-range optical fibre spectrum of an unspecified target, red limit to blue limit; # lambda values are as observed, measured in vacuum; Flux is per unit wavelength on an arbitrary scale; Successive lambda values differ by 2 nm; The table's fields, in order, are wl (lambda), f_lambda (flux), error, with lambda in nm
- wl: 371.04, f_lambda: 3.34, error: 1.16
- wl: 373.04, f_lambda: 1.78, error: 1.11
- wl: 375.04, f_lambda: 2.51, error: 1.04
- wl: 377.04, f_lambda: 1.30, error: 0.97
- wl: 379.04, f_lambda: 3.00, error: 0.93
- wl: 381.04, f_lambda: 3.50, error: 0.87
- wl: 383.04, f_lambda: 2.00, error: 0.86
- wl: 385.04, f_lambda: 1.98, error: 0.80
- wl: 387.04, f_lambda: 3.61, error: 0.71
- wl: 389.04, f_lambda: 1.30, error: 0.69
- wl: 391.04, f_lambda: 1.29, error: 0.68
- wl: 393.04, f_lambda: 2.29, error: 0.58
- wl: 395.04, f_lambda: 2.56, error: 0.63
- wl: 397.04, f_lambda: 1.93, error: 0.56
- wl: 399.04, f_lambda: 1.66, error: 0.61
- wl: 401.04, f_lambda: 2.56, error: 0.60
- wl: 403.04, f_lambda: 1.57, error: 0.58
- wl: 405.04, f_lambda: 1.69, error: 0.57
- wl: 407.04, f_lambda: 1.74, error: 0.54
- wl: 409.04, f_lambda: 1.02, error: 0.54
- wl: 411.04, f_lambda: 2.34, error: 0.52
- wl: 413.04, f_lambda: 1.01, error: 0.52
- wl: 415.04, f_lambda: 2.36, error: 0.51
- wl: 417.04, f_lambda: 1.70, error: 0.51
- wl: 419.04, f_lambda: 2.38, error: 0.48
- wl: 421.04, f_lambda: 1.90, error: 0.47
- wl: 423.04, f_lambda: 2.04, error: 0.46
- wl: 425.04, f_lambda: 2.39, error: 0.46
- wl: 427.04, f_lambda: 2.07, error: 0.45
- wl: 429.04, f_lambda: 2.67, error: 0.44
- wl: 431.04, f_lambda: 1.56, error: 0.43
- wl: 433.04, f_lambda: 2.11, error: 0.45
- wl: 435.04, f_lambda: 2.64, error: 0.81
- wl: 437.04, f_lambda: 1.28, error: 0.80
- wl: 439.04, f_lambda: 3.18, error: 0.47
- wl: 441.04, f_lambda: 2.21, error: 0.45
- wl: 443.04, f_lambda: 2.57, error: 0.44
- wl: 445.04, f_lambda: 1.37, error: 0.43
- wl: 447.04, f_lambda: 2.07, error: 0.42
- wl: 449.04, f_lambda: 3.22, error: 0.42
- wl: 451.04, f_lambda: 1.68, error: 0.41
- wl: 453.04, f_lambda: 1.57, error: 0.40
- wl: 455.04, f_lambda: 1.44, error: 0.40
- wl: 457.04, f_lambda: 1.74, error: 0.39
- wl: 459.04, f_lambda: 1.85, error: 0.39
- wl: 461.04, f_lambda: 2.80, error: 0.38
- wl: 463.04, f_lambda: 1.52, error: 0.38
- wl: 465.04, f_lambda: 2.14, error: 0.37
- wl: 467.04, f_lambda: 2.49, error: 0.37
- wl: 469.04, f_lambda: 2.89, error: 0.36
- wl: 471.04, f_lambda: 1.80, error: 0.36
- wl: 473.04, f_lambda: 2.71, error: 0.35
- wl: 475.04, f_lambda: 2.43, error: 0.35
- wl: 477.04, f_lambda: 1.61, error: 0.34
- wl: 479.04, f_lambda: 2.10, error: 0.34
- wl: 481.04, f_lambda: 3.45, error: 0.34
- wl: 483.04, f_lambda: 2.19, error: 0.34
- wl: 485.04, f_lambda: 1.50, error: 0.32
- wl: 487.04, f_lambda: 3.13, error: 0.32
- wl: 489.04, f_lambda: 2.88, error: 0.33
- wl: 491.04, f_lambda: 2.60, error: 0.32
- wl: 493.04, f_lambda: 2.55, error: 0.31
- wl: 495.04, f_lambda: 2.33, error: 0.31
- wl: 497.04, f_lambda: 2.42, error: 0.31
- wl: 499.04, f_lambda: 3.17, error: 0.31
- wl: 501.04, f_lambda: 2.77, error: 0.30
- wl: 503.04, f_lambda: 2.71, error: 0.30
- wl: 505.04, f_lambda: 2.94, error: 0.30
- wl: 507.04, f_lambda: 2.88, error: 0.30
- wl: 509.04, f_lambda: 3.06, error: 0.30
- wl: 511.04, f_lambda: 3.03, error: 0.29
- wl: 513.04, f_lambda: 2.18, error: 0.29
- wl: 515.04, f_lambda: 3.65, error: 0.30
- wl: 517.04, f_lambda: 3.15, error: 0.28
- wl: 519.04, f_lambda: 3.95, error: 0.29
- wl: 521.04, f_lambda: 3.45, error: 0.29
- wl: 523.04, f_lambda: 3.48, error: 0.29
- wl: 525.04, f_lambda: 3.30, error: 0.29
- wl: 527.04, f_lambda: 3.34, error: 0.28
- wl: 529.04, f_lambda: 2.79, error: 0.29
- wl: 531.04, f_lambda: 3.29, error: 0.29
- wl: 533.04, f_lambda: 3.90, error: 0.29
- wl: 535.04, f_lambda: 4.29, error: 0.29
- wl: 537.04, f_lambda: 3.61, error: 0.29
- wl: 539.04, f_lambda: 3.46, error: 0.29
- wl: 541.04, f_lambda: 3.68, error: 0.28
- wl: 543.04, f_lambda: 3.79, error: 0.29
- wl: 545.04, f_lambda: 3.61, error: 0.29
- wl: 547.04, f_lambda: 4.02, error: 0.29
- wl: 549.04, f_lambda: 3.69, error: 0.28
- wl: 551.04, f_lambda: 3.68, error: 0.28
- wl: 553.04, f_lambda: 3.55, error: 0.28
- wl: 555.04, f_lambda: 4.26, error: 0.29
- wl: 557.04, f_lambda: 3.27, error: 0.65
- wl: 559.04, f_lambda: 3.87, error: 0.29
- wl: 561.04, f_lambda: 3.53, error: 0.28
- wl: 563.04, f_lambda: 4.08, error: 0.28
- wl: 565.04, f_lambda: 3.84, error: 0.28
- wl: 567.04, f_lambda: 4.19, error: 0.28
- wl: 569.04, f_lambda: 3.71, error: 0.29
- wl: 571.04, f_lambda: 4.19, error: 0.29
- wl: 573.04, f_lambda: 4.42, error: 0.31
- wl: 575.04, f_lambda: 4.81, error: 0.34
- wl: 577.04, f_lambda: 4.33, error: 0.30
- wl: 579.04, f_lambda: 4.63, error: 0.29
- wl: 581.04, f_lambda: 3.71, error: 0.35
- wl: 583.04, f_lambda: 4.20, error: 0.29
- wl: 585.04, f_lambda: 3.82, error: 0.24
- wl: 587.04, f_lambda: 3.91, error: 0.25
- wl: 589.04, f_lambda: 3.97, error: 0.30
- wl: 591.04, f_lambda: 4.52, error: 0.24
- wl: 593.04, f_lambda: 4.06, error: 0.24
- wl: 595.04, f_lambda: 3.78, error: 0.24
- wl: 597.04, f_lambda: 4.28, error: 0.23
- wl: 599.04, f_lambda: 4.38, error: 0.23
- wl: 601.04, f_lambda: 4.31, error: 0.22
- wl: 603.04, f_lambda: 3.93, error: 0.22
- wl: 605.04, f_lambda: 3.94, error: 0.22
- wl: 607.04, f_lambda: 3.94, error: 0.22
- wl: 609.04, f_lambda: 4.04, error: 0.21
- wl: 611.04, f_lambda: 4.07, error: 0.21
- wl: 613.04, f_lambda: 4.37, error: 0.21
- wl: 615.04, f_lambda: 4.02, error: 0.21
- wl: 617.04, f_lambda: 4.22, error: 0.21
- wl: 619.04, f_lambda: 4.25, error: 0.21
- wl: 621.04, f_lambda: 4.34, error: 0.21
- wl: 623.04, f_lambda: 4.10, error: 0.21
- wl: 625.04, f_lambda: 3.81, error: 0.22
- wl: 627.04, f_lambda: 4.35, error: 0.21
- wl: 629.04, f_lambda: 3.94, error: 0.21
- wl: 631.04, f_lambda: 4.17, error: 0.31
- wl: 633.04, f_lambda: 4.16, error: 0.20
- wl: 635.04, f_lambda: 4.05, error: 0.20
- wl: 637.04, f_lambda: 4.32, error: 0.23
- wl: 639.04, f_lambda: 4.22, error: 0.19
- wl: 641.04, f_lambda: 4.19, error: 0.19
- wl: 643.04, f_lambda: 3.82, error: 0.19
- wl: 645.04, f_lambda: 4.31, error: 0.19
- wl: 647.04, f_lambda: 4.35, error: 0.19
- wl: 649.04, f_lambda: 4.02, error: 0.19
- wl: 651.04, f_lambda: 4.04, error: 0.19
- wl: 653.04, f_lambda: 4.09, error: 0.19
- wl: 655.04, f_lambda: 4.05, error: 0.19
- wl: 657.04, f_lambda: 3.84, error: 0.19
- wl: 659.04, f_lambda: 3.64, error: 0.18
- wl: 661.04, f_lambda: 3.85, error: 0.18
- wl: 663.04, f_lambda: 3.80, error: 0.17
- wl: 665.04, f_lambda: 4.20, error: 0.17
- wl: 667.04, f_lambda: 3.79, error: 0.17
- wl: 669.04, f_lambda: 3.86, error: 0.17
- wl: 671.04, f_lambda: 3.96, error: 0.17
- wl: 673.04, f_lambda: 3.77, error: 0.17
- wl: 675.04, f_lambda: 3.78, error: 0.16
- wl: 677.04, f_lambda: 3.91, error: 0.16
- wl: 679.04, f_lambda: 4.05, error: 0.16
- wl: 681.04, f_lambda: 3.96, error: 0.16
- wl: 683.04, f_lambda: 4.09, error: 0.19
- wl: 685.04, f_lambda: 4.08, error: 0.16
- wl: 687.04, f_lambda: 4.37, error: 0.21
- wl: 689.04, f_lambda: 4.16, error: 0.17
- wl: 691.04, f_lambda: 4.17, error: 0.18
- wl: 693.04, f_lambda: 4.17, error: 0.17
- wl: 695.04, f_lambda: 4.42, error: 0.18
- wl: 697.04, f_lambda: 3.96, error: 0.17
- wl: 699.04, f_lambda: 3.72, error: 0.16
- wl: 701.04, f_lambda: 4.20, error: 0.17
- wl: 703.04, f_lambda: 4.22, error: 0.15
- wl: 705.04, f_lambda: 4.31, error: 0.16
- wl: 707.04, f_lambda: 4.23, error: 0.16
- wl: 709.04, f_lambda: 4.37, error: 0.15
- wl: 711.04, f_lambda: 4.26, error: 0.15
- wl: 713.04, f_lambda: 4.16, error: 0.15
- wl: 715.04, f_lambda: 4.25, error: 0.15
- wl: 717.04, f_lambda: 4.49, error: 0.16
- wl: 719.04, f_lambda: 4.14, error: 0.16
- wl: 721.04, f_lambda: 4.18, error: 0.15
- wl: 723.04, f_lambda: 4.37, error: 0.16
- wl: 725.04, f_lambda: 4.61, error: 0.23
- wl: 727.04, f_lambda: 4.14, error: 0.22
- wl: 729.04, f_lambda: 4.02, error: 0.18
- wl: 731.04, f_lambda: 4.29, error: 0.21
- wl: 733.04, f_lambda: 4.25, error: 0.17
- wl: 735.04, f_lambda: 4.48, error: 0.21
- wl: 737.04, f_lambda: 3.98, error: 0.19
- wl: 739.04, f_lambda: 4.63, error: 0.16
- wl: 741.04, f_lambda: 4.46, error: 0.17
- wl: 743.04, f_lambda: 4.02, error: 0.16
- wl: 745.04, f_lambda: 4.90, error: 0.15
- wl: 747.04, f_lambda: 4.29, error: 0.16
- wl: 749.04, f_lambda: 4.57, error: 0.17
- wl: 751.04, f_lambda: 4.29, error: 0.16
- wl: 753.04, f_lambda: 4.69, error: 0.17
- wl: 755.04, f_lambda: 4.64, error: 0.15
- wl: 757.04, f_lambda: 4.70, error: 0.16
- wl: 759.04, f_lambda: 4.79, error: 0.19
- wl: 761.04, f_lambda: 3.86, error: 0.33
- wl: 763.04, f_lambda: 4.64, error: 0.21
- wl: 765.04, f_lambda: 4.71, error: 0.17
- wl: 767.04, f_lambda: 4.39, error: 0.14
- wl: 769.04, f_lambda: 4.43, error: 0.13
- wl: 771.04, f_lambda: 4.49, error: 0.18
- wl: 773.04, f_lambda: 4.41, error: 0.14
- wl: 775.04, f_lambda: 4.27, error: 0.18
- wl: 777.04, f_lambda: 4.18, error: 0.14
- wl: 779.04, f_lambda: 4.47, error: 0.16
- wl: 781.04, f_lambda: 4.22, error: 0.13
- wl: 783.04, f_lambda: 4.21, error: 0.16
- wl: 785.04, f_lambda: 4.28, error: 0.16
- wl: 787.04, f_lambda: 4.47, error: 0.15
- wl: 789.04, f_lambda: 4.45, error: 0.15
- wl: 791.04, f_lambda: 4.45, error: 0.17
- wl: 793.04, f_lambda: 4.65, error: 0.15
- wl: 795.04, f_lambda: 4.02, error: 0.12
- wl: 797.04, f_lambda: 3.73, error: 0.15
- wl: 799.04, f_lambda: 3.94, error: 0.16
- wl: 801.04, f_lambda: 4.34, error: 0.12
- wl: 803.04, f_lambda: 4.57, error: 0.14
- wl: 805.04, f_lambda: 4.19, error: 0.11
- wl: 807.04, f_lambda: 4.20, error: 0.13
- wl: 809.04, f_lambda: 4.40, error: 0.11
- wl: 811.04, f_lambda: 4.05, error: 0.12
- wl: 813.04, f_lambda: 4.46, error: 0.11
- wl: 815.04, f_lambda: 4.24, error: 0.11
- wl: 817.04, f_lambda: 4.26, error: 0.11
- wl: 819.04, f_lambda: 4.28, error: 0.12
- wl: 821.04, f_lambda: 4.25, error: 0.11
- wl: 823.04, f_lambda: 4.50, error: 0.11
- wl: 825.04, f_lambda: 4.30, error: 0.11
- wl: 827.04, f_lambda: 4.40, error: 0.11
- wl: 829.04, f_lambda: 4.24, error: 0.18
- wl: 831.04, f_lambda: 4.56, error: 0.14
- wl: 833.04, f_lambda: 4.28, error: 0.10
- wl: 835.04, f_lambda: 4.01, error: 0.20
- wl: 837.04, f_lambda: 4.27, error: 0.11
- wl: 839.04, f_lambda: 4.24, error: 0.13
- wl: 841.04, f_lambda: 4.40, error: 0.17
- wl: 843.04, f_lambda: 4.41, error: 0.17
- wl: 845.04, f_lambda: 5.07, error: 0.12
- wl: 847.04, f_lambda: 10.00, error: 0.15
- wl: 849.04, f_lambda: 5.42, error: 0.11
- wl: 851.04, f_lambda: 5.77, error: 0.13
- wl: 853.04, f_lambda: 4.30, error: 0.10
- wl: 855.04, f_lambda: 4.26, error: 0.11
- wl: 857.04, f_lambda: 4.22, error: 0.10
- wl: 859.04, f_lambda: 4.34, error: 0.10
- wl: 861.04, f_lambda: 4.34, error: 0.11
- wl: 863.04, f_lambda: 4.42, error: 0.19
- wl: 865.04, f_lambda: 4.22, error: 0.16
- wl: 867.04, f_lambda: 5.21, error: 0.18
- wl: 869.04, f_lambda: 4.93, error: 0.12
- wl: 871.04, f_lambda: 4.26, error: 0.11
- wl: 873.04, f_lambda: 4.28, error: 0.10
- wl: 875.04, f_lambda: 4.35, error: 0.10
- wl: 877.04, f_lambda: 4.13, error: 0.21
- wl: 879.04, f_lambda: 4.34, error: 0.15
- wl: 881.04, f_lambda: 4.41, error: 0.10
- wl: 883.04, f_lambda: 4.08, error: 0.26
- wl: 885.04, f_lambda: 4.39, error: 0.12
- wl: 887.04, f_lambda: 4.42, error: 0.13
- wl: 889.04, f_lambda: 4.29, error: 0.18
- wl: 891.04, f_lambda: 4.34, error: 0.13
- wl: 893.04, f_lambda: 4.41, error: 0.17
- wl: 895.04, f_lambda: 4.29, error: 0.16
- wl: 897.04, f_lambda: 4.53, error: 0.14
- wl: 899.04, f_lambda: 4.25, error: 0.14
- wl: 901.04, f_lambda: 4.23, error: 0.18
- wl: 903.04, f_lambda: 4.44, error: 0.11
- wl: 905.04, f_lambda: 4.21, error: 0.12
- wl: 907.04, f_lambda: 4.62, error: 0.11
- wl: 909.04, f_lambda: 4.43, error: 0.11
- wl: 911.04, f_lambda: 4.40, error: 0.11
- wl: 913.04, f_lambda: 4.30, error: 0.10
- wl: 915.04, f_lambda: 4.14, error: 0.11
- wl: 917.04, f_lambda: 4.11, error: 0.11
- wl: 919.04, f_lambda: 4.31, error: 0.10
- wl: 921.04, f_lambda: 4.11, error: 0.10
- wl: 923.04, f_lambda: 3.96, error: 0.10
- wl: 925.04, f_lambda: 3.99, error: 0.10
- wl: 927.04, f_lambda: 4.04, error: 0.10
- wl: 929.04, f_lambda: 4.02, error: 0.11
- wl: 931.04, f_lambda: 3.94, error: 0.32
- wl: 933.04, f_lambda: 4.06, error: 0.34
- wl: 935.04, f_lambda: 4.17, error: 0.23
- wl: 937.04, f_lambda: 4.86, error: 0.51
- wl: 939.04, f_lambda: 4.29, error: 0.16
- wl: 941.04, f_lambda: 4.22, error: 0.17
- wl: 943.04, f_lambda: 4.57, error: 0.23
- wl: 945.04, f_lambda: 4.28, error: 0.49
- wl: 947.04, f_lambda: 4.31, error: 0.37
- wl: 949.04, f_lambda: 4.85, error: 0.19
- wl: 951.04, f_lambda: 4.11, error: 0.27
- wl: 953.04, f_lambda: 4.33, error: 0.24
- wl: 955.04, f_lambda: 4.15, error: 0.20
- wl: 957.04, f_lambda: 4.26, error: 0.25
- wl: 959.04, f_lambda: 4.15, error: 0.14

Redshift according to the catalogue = 0.291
